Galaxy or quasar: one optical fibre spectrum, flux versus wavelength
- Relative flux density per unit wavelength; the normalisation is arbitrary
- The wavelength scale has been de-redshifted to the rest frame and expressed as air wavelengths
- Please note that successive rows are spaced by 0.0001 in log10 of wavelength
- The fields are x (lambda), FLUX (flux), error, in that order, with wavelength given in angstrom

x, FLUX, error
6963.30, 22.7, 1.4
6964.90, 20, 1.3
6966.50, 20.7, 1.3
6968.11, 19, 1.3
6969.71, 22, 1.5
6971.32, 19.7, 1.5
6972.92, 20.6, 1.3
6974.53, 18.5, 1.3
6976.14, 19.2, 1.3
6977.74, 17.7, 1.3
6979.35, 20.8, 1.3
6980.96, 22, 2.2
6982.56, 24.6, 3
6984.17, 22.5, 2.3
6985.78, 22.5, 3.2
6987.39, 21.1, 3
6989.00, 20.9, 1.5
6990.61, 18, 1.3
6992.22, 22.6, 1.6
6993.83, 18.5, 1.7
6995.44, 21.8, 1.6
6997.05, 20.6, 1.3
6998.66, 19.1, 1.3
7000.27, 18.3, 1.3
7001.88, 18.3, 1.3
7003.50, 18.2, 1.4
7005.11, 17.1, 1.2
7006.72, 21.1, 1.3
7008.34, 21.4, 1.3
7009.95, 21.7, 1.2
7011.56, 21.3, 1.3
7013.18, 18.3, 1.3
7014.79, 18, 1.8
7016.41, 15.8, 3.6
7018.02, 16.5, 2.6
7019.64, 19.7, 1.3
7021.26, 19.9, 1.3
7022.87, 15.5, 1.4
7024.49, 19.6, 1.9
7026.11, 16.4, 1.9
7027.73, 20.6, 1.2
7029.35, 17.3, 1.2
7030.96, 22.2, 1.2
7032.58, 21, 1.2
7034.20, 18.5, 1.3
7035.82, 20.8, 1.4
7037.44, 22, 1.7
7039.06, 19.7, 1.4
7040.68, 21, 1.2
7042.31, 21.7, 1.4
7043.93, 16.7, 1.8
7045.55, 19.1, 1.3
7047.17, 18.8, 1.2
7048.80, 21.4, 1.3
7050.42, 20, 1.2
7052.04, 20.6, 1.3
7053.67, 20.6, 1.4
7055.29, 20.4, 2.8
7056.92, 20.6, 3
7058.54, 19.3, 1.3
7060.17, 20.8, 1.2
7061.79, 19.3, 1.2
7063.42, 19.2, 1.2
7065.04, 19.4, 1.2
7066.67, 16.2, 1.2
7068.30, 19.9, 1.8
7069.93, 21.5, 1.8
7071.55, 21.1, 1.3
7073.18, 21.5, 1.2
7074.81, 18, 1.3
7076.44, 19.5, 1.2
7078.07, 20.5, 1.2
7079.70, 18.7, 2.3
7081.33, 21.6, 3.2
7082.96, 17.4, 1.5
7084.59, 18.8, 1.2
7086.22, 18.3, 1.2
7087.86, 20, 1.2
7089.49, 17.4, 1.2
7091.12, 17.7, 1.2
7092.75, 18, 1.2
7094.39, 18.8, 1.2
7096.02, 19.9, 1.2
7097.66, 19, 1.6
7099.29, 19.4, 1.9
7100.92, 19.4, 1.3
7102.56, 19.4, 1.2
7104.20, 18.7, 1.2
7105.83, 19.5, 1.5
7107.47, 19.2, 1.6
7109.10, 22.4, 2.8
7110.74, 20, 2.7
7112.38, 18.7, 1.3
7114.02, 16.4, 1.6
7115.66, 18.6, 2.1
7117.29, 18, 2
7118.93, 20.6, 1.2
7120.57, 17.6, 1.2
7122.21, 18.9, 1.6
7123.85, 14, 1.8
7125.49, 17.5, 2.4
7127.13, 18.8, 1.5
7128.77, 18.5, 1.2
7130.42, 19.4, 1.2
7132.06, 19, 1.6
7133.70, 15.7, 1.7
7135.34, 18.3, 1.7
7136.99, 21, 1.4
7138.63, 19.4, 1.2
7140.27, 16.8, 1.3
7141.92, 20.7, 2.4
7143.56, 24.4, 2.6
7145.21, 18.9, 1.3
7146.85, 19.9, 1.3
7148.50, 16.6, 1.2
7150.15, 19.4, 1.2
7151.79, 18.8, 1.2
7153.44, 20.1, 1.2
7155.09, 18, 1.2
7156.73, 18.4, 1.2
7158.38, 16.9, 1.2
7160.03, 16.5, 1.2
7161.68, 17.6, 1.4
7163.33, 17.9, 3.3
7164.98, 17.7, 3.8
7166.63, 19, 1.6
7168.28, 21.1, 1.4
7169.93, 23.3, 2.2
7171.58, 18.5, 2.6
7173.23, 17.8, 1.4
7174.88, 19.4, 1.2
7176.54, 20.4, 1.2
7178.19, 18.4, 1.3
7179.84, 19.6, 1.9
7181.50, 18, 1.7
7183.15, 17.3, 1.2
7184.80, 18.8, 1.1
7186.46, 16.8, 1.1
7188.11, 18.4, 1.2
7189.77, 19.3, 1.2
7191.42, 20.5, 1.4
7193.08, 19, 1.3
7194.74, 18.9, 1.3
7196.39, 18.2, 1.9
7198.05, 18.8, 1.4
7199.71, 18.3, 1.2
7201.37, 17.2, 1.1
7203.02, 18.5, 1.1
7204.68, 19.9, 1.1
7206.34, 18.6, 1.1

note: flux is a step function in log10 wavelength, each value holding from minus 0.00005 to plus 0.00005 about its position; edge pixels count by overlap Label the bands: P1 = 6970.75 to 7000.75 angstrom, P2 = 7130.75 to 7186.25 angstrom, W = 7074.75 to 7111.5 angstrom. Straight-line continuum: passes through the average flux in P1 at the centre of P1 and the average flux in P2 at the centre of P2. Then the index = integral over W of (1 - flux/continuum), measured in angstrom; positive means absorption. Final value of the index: 0.5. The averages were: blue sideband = 20.5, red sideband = 18.9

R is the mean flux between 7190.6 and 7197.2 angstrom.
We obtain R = 19.1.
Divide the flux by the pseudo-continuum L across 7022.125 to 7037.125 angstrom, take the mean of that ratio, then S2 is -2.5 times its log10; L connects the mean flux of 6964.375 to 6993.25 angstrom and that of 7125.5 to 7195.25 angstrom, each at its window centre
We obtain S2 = 0.05 mag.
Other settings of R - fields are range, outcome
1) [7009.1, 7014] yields 20.5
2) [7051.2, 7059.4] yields 20.3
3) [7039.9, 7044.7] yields 19.8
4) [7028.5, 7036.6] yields 20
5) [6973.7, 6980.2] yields 19.1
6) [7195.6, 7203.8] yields 18.2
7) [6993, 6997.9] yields 20.3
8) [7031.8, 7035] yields 19.7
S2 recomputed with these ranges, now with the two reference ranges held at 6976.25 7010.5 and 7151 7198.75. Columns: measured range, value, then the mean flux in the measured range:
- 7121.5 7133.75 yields 0.08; 17.8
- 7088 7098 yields 0.05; 18.5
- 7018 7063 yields 0.01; 19.7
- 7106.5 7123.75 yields 0.03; 18.8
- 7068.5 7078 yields -0.04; 20.3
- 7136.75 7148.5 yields -0.05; 19.9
